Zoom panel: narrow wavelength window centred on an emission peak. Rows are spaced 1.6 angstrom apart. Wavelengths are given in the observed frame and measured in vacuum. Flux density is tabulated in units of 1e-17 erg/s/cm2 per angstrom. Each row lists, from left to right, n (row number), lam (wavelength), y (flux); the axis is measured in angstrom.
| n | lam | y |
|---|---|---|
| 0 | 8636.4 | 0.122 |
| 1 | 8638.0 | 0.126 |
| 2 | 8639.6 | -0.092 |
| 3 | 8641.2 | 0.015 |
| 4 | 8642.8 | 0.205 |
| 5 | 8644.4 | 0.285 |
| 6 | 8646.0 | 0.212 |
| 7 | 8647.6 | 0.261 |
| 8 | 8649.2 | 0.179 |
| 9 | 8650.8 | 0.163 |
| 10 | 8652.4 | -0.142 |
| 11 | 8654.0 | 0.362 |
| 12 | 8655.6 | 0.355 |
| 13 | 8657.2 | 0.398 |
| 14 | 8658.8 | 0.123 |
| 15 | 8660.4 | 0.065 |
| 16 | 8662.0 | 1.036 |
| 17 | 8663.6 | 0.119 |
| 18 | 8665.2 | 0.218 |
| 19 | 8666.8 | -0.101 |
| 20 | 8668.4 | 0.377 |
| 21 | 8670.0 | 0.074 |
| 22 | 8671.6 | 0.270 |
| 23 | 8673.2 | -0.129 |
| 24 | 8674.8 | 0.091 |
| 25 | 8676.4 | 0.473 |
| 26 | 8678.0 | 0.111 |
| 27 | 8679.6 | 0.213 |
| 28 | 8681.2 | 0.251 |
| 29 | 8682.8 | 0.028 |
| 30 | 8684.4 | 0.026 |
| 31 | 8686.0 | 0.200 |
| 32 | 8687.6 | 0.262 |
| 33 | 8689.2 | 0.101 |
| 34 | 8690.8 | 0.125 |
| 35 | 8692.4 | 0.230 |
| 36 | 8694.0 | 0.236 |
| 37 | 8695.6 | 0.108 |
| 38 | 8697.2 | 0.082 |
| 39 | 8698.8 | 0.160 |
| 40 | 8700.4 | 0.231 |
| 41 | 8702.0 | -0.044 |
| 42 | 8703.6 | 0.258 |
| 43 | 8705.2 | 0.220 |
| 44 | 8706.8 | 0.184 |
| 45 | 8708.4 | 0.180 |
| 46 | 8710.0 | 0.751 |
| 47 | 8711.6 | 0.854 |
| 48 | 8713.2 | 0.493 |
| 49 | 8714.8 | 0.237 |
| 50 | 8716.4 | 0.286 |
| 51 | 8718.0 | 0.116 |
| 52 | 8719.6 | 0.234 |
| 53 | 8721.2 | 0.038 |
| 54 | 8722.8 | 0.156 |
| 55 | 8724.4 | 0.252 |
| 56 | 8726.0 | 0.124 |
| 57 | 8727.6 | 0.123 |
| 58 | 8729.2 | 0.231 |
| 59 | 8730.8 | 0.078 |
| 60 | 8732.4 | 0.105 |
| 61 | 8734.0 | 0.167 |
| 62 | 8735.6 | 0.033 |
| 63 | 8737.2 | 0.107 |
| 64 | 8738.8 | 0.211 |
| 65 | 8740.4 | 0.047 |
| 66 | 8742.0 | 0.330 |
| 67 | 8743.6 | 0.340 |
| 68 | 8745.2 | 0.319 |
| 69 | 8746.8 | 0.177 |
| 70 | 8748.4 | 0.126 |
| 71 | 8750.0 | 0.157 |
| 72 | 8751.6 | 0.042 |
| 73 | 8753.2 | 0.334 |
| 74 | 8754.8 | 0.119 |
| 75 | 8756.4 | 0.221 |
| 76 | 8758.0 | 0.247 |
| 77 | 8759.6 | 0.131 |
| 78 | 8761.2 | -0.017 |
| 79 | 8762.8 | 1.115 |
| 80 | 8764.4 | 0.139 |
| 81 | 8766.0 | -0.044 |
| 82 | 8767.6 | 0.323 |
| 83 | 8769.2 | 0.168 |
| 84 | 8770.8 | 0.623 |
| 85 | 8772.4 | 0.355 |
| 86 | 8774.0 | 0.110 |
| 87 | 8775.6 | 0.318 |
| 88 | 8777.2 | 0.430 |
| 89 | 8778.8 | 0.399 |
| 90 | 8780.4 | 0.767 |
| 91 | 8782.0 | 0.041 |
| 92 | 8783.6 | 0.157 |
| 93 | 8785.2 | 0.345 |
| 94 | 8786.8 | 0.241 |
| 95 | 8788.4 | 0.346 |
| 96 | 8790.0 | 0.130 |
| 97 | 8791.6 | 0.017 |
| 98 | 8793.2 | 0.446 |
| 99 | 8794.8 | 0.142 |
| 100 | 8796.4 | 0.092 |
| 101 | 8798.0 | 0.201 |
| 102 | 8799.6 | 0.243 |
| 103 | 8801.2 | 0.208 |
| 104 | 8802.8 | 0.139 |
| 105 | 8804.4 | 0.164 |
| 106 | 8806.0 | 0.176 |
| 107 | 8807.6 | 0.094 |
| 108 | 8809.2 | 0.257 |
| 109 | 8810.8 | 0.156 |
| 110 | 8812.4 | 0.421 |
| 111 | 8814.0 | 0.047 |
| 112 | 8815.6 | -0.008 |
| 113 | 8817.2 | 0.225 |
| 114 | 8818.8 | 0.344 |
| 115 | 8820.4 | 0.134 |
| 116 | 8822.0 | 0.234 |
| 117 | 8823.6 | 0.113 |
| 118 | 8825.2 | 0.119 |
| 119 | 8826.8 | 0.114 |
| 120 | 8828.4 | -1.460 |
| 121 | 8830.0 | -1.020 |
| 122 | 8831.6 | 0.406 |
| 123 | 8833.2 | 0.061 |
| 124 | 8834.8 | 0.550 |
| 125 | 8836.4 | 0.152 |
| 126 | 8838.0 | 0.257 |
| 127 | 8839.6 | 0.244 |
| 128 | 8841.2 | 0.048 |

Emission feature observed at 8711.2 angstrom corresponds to H-beta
